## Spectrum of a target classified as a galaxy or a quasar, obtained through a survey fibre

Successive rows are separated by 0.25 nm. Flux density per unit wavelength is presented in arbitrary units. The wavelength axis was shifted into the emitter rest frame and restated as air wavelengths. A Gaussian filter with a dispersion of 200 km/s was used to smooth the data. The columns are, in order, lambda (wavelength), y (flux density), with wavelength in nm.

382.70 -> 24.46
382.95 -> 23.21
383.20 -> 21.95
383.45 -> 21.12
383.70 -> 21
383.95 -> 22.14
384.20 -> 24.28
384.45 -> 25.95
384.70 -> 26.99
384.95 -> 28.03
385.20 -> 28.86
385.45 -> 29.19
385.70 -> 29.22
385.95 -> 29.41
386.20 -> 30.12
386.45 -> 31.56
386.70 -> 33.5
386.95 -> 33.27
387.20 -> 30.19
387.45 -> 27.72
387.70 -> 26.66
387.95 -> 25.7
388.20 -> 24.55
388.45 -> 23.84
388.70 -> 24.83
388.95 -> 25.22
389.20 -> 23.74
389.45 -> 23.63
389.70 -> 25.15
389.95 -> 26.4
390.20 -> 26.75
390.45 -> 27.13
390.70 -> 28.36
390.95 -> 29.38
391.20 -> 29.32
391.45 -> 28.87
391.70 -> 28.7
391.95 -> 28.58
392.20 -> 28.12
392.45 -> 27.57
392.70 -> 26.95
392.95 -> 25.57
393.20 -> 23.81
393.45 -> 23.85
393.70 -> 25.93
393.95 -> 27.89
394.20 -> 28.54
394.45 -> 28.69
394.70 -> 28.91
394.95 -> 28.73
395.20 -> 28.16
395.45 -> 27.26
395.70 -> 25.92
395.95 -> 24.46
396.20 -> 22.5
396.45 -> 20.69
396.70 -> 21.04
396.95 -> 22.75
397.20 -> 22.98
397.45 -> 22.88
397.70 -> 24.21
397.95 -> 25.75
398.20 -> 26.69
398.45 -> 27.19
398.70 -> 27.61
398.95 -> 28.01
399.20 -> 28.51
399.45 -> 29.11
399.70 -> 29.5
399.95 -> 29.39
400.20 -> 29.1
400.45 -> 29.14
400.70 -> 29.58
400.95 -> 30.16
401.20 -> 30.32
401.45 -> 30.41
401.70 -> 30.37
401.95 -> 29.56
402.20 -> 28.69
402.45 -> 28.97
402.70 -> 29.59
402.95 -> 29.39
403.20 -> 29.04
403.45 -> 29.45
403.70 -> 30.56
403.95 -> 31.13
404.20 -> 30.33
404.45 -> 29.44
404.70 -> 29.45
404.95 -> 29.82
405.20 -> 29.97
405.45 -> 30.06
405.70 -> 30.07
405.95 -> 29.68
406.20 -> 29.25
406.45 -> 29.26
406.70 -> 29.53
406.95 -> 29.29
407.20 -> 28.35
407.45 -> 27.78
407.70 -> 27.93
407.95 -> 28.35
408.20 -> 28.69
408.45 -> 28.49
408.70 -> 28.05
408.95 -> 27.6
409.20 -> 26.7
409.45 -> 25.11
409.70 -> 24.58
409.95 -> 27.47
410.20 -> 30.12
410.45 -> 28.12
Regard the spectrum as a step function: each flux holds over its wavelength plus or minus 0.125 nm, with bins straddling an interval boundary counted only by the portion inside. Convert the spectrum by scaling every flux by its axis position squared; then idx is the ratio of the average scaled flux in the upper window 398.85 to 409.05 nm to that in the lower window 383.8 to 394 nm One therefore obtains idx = 1.16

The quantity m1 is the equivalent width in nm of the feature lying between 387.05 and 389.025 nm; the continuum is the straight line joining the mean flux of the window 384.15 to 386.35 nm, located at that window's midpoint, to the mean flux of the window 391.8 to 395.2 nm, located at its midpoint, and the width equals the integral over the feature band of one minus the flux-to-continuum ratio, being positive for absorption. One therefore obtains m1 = 0.12 nm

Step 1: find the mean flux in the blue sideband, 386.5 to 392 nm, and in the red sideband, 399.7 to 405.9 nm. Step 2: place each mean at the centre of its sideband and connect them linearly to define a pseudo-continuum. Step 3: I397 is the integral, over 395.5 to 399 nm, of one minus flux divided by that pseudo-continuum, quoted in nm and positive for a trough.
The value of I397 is 0.53 nm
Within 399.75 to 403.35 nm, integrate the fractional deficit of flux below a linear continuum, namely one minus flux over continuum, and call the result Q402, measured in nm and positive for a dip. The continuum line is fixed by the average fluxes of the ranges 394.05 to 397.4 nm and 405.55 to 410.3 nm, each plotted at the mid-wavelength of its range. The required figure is -0.38 nm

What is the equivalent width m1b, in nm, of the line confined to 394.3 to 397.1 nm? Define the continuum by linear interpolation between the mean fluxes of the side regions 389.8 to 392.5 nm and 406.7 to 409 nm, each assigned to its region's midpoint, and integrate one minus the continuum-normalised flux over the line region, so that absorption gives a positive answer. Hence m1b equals 0.28 nm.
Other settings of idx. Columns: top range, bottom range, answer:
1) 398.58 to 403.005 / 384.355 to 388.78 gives 1.11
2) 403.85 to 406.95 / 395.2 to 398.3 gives 1.29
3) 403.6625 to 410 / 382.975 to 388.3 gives 1.18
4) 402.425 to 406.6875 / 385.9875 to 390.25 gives 1.19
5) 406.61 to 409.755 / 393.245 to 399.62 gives 1.14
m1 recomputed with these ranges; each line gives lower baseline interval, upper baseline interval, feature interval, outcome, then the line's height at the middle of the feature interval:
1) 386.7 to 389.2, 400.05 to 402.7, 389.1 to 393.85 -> 0.168 nm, 27.7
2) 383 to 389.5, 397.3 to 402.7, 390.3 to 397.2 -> 0.259 nm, 27.6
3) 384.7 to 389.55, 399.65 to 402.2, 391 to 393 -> 0.028 nm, 28.5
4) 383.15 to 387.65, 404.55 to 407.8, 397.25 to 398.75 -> 0.163 nm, 28.6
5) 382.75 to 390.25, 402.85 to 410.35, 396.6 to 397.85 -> 0.219 nm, 27.7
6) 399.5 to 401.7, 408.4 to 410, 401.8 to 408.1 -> -0.265 nm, 28.2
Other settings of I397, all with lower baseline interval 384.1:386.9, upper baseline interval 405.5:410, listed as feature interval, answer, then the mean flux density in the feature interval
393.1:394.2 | 0.11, 25.8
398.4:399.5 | 0.02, 28.1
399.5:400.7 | -0.04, 29.3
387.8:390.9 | 0.35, 25.5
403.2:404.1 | -0.06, 30.2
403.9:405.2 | -0.08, 30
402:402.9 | -0.03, 29.1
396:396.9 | 0.21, 21.8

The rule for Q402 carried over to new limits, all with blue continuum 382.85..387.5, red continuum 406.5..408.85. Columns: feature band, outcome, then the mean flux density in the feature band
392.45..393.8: 0.11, 25.4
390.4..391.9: -0.06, 28.7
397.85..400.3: -0.01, 28.1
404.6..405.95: -0.07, 29.9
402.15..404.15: -0.10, 29.7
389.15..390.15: 0.09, 25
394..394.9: -0.03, 28.6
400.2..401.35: -0.07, 29.7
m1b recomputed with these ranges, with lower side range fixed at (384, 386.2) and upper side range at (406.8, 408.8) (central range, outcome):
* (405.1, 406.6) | -0.073 nm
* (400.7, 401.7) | -0.072 nm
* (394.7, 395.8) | 0.011 nm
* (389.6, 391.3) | 0.021 nm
